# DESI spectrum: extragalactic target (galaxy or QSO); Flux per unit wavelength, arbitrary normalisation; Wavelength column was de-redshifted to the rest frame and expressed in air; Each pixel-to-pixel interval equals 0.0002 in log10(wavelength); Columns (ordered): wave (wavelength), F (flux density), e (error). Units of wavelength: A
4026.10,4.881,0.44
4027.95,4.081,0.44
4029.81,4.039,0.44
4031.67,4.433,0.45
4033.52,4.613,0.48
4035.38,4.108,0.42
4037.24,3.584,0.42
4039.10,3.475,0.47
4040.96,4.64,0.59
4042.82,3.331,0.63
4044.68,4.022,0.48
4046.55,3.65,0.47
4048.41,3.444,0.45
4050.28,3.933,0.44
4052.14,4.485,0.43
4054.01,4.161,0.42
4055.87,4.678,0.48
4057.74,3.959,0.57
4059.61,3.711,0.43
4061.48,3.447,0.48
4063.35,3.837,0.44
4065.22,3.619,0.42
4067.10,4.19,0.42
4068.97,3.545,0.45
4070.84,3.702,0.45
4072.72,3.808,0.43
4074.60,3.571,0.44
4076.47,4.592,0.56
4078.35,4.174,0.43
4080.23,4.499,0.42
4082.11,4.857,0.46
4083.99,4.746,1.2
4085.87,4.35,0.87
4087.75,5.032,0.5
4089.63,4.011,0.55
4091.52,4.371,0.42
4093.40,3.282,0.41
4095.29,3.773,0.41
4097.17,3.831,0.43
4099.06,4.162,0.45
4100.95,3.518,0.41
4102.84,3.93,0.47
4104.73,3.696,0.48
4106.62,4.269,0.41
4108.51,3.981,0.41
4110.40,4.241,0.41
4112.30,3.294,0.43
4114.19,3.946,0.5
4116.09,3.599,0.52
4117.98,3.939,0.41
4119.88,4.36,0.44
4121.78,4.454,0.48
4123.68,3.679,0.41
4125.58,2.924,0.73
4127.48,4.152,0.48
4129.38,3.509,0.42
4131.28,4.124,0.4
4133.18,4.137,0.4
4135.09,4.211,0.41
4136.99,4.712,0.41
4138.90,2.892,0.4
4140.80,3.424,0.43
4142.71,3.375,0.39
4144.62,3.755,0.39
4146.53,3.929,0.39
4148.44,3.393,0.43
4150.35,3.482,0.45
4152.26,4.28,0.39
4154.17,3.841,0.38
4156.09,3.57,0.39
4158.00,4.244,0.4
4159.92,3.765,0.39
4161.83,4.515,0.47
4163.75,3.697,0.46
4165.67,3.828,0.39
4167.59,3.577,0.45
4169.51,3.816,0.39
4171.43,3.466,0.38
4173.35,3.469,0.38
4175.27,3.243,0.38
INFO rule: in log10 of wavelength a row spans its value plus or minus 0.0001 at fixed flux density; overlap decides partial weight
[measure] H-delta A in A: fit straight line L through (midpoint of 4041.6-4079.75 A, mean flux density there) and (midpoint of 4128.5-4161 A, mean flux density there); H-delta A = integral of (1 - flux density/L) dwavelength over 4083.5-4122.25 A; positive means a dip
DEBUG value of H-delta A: -1.7 A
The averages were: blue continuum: 3.91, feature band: 4.02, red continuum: 3.81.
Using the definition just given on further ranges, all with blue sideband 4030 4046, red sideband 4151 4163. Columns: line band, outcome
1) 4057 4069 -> 0.7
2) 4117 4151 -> 1.8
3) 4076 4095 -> -1.6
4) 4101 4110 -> 0.2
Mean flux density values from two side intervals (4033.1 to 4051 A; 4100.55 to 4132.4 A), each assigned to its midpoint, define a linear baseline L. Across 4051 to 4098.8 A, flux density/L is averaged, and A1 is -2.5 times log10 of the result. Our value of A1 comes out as -0.06 mag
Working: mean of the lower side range 3.86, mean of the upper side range 3.87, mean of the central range 4.09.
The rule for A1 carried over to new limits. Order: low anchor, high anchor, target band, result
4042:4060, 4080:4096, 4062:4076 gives 0.099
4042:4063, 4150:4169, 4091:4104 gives 0.021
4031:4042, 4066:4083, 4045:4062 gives 0.043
